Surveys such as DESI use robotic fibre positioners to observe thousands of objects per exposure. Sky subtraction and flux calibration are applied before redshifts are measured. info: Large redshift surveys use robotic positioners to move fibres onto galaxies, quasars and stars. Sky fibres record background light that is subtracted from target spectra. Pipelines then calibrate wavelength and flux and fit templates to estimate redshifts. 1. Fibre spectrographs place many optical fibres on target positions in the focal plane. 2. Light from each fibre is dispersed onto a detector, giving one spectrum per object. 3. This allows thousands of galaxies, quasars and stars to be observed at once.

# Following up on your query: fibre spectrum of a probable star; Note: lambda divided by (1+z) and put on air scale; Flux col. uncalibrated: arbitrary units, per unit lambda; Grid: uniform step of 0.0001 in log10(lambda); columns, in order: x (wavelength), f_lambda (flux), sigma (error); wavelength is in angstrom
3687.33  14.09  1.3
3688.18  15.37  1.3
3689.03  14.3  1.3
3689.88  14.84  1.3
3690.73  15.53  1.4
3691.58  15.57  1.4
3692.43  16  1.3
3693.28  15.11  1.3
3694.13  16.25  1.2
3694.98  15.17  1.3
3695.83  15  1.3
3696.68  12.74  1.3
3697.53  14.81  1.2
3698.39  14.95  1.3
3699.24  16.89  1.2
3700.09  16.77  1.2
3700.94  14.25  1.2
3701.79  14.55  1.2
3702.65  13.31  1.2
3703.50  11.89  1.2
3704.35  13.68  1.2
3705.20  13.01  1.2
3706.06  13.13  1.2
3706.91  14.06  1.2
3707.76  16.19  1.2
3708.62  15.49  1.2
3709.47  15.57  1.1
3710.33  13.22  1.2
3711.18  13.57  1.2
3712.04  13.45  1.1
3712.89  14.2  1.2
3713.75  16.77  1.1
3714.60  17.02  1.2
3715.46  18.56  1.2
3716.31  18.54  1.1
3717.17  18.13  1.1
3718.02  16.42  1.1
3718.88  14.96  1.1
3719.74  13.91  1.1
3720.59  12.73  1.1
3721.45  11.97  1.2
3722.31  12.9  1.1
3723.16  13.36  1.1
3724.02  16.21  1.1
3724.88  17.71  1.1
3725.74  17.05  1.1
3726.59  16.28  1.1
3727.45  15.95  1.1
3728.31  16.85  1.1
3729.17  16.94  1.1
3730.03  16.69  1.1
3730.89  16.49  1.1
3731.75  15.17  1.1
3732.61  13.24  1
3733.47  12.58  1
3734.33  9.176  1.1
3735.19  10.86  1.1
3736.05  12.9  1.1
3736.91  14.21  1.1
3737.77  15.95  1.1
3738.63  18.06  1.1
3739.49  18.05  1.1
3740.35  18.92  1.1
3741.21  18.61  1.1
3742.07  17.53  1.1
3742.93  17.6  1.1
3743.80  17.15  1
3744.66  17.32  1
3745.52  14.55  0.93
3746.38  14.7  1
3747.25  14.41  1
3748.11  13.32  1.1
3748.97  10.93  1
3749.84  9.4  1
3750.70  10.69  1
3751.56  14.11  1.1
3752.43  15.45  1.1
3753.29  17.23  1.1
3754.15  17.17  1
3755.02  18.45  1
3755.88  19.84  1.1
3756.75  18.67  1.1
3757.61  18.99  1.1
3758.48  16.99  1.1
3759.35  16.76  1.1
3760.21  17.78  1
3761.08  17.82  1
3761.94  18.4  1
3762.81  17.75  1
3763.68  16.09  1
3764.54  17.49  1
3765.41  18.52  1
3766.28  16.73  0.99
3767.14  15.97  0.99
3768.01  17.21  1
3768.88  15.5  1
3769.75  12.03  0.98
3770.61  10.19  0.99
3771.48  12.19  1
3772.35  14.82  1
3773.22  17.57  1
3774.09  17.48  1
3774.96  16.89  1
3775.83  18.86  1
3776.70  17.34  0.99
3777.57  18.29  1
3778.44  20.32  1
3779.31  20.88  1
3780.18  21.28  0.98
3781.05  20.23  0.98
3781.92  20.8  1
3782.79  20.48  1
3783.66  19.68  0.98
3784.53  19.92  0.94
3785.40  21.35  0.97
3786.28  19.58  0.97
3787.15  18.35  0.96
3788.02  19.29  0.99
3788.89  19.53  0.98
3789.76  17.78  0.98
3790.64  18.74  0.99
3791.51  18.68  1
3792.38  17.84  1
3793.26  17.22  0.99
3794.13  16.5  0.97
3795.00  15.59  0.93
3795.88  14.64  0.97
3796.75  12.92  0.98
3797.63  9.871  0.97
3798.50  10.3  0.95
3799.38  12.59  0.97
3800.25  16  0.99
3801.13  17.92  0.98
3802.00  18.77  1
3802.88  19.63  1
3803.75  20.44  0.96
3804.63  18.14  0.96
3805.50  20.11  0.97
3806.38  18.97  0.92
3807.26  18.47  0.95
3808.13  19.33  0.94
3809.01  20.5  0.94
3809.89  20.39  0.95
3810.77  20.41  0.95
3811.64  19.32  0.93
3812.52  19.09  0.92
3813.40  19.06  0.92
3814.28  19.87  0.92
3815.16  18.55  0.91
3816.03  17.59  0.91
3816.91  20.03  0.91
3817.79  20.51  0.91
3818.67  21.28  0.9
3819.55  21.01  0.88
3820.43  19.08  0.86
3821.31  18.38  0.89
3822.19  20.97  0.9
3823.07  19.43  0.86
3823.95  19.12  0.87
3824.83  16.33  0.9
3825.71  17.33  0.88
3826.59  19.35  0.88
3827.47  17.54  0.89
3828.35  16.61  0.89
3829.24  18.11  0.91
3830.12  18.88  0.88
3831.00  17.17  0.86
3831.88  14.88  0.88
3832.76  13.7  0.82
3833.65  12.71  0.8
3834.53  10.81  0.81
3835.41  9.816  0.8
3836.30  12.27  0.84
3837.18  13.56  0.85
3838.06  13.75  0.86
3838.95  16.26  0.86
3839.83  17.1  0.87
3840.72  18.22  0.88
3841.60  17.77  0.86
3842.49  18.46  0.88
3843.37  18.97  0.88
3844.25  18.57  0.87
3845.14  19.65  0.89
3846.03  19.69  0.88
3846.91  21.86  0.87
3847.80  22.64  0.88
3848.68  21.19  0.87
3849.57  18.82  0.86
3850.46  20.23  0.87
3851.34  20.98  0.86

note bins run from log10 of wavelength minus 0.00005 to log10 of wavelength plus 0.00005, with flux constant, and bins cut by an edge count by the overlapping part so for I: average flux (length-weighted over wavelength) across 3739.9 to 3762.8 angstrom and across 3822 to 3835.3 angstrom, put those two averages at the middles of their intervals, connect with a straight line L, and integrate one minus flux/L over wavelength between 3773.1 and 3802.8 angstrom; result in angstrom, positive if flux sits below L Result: -2.40 angstrom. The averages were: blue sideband 16.3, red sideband 16.6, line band 17.8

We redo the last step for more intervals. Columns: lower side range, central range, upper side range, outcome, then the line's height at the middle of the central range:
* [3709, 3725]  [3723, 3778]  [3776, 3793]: 4.3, 17.3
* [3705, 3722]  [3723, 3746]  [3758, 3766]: 0.5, 16.1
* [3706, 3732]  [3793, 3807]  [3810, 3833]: 1.4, 18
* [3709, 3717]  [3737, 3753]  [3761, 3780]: 0.9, 16.3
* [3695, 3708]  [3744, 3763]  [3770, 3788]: 1.2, 17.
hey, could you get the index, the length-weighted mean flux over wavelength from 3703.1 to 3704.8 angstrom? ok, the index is 12.8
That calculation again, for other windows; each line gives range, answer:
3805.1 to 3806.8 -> 19.5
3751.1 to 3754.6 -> 16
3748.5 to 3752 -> 11.3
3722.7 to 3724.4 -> 14.7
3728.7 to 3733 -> 15.7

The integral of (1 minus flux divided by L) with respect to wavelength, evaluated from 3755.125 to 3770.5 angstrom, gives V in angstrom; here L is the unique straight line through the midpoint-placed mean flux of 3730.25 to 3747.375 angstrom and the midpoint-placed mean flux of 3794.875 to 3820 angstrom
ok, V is -0.7 angstrom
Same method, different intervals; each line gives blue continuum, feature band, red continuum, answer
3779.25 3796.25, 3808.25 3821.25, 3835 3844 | -1.9 angstrom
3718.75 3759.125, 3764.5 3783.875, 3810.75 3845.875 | -1.4 angstrom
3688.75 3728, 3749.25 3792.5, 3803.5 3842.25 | -2.3 angstrom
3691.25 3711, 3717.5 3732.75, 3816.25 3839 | -0.2 angstrom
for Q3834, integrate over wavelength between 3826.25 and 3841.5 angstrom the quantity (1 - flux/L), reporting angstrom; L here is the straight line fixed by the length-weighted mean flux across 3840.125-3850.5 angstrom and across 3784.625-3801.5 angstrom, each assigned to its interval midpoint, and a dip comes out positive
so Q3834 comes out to 2.87 angstrom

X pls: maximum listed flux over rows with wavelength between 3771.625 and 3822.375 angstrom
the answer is 21.35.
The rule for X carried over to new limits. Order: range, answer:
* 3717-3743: 18.92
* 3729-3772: 19.84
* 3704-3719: 18.56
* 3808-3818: 20.51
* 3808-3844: 21.28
